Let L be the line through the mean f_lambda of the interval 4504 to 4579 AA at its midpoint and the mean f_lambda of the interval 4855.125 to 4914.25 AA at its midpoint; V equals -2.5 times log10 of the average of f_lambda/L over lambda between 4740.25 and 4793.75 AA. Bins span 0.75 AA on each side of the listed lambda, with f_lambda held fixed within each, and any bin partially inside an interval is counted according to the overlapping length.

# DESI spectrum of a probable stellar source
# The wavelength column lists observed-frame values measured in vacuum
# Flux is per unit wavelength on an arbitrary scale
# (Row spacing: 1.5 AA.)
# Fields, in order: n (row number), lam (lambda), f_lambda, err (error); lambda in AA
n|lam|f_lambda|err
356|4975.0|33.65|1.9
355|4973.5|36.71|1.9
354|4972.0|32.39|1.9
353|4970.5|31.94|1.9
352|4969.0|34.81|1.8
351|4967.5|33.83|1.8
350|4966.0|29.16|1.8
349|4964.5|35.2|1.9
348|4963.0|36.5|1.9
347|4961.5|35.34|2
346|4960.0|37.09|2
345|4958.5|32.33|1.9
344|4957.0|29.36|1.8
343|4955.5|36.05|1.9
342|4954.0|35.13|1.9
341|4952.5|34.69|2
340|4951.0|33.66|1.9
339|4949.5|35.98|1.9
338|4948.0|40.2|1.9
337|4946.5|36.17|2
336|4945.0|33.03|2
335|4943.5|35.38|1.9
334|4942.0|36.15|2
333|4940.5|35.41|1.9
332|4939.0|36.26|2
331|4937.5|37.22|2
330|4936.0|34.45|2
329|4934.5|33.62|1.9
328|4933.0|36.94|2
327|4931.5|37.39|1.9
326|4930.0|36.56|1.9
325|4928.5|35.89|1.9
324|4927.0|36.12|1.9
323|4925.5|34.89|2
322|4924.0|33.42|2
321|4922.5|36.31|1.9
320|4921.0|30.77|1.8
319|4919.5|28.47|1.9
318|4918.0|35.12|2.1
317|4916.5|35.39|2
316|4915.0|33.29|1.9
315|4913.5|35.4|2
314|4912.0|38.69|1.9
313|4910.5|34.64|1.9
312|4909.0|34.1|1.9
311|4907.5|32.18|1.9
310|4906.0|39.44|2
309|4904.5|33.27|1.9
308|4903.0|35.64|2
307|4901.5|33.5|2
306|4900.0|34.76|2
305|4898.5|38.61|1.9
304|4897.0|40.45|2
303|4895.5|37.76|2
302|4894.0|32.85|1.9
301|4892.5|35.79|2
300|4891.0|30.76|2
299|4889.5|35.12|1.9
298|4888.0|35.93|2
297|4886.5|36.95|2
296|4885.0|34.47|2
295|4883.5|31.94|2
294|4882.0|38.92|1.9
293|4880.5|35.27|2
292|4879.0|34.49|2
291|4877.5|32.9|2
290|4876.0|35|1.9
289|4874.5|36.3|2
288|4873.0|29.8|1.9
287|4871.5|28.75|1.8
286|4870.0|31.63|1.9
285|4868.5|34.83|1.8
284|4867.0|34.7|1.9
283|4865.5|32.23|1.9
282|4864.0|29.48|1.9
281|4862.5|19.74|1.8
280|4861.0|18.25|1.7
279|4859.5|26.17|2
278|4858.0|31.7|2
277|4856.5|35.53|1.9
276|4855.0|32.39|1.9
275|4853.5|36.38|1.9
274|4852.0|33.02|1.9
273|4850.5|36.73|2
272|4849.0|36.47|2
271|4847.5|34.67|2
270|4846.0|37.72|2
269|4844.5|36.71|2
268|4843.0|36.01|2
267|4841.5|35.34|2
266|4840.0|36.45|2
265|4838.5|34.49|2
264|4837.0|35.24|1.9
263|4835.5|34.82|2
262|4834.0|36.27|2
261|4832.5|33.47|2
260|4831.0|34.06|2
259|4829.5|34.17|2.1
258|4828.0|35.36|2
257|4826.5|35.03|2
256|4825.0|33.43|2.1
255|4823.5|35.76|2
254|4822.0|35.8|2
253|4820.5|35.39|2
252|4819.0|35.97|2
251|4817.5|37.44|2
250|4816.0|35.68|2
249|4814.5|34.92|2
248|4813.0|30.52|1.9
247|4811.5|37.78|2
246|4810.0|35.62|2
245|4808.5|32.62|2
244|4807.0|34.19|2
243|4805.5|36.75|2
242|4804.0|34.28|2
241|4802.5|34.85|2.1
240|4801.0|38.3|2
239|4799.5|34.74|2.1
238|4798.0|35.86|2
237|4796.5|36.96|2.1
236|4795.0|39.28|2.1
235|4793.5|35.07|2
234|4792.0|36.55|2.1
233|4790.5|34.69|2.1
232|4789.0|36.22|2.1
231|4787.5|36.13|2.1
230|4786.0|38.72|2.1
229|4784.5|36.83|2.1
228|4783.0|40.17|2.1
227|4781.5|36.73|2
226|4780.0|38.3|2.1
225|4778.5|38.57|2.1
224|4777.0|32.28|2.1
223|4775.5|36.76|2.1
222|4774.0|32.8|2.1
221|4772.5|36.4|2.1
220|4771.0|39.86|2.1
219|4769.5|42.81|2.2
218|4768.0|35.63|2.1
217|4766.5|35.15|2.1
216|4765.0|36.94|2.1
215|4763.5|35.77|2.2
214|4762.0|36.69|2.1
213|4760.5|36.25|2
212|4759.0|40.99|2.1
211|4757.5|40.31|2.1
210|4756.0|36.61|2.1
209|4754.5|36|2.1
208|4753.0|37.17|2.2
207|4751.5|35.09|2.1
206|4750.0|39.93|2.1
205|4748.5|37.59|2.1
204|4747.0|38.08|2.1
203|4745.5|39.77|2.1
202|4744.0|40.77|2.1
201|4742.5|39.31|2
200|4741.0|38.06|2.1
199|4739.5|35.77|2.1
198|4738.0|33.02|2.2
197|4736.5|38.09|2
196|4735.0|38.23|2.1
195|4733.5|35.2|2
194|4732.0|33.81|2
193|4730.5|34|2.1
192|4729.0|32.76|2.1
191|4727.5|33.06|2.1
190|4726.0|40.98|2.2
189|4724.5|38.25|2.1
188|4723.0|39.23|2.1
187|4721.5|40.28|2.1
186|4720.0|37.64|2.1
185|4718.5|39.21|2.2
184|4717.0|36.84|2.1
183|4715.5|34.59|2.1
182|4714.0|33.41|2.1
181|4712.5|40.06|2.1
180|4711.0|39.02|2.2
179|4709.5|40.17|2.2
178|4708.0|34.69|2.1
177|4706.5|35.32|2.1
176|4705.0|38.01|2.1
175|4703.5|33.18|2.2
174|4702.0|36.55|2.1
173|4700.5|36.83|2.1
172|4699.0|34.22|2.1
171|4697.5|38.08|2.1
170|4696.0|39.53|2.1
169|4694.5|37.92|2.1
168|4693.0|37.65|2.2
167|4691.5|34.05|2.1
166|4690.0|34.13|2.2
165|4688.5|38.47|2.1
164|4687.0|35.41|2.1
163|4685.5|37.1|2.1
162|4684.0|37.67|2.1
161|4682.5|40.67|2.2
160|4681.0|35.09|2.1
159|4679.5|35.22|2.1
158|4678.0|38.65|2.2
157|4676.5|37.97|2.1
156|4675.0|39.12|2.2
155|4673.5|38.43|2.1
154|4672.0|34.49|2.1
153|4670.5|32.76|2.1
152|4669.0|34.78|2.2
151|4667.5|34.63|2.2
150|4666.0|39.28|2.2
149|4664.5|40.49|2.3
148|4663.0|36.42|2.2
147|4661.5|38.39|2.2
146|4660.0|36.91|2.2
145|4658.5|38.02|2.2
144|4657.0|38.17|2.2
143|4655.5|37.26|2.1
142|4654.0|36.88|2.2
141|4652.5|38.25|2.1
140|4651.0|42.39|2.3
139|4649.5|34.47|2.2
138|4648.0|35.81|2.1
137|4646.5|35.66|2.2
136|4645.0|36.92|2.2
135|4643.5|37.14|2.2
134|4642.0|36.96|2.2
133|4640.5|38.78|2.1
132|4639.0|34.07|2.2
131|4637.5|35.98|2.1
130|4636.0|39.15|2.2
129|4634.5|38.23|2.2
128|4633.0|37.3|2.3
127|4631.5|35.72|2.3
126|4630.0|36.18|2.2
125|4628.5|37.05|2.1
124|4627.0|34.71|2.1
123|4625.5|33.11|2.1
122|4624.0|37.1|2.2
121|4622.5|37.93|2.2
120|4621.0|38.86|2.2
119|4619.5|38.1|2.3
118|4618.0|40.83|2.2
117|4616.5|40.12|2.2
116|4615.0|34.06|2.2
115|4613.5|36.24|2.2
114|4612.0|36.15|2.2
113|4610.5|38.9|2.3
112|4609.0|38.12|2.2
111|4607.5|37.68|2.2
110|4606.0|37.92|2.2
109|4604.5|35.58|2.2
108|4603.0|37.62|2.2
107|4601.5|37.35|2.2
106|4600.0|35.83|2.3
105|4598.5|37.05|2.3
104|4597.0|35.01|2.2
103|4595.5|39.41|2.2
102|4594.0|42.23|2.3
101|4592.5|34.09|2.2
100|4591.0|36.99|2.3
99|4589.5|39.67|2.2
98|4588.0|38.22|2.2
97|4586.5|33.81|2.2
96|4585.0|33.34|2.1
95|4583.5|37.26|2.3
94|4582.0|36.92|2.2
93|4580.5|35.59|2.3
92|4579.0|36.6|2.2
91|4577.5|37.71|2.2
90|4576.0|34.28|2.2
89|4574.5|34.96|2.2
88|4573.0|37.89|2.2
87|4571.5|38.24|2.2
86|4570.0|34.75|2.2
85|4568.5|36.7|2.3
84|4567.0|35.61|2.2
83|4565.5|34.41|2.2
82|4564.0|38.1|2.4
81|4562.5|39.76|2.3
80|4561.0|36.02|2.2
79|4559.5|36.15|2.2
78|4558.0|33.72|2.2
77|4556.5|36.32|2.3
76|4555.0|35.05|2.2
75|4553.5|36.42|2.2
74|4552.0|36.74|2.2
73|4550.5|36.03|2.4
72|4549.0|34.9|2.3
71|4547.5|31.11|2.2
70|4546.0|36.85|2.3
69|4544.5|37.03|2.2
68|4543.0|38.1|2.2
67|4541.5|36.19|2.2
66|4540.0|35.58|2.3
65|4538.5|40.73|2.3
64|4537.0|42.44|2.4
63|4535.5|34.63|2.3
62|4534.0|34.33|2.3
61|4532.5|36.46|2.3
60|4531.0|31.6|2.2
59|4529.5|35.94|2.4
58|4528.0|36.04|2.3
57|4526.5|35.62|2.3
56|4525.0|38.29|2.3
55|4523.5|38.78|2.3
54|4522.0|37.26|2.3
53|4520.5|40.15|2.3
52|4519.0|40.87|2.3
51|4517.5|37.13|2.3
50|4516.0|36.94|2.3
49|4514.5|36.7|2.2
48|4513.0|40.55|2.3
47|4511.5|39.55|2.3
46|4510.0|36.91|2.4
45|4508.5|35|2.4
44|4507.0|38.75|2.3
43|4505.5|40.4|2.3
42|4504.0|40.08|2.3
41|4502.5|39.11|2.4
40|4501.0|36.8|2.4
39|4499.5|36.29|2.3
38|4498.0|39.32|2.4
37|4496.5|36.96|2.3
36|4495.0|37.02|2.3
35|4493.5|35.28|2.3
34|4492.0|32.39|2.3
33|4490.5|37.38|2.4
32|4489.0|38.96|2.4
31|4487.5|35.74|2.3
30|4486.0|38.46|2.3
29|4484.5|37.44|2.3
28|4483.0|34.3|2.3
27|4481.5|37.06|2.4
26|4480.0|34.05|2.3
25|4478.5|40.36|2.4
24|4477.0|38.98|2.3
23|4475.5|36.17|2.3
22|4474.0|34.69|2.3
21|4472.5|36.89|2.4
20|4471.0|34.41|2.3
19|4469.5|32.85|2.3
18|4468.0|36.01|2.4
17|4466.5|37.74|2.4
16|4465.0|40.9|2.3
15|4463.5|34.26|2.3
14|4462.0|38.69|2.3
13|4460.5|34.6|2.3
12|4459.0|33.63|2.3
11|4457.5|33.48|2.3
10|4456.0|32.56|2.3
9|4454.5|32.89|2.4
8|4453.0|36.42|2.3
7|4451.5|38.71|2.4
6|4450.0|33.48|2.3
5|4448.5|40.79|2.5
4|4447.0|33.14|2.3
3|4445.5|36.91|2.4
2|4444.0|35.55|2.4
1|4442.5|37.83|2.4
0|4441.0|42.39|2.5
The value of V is -0.082 mag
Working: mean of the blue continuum 36.8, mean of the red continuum 33.5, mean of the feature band 37.4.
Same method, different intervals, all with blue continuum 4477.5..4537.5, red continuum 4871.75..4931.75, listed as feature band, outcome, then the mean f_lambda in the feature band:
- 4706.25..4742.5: -0.025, 36.8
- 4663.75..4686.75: -0.024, 37.1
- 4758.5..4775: -0.043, 37.1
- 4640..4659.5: -0.030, 37.4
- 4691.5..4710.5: -0.020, 36.8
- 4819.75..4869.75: 0.053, 33.6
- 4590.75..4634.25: -0.015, 37.2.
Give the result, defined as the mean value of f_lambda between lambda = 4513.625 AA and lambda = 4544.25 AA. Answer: 37.2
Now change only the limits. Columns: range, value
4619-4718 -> 36.9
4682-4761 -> 37.1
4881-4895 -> 34.8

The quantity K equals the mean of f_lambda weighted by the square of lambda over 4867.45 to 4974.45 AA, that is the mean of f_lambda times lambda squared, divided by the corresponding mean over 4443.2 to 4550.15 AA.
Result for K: 1.1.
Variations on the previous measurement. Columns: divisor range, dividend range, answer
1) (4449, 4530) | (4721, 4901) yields 1.10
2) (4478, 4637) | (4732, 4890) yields 1.07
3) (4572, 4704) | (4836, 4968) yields 1.04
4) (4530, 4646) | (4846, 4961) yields 1.07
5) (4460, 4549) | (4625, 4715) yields 1.07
